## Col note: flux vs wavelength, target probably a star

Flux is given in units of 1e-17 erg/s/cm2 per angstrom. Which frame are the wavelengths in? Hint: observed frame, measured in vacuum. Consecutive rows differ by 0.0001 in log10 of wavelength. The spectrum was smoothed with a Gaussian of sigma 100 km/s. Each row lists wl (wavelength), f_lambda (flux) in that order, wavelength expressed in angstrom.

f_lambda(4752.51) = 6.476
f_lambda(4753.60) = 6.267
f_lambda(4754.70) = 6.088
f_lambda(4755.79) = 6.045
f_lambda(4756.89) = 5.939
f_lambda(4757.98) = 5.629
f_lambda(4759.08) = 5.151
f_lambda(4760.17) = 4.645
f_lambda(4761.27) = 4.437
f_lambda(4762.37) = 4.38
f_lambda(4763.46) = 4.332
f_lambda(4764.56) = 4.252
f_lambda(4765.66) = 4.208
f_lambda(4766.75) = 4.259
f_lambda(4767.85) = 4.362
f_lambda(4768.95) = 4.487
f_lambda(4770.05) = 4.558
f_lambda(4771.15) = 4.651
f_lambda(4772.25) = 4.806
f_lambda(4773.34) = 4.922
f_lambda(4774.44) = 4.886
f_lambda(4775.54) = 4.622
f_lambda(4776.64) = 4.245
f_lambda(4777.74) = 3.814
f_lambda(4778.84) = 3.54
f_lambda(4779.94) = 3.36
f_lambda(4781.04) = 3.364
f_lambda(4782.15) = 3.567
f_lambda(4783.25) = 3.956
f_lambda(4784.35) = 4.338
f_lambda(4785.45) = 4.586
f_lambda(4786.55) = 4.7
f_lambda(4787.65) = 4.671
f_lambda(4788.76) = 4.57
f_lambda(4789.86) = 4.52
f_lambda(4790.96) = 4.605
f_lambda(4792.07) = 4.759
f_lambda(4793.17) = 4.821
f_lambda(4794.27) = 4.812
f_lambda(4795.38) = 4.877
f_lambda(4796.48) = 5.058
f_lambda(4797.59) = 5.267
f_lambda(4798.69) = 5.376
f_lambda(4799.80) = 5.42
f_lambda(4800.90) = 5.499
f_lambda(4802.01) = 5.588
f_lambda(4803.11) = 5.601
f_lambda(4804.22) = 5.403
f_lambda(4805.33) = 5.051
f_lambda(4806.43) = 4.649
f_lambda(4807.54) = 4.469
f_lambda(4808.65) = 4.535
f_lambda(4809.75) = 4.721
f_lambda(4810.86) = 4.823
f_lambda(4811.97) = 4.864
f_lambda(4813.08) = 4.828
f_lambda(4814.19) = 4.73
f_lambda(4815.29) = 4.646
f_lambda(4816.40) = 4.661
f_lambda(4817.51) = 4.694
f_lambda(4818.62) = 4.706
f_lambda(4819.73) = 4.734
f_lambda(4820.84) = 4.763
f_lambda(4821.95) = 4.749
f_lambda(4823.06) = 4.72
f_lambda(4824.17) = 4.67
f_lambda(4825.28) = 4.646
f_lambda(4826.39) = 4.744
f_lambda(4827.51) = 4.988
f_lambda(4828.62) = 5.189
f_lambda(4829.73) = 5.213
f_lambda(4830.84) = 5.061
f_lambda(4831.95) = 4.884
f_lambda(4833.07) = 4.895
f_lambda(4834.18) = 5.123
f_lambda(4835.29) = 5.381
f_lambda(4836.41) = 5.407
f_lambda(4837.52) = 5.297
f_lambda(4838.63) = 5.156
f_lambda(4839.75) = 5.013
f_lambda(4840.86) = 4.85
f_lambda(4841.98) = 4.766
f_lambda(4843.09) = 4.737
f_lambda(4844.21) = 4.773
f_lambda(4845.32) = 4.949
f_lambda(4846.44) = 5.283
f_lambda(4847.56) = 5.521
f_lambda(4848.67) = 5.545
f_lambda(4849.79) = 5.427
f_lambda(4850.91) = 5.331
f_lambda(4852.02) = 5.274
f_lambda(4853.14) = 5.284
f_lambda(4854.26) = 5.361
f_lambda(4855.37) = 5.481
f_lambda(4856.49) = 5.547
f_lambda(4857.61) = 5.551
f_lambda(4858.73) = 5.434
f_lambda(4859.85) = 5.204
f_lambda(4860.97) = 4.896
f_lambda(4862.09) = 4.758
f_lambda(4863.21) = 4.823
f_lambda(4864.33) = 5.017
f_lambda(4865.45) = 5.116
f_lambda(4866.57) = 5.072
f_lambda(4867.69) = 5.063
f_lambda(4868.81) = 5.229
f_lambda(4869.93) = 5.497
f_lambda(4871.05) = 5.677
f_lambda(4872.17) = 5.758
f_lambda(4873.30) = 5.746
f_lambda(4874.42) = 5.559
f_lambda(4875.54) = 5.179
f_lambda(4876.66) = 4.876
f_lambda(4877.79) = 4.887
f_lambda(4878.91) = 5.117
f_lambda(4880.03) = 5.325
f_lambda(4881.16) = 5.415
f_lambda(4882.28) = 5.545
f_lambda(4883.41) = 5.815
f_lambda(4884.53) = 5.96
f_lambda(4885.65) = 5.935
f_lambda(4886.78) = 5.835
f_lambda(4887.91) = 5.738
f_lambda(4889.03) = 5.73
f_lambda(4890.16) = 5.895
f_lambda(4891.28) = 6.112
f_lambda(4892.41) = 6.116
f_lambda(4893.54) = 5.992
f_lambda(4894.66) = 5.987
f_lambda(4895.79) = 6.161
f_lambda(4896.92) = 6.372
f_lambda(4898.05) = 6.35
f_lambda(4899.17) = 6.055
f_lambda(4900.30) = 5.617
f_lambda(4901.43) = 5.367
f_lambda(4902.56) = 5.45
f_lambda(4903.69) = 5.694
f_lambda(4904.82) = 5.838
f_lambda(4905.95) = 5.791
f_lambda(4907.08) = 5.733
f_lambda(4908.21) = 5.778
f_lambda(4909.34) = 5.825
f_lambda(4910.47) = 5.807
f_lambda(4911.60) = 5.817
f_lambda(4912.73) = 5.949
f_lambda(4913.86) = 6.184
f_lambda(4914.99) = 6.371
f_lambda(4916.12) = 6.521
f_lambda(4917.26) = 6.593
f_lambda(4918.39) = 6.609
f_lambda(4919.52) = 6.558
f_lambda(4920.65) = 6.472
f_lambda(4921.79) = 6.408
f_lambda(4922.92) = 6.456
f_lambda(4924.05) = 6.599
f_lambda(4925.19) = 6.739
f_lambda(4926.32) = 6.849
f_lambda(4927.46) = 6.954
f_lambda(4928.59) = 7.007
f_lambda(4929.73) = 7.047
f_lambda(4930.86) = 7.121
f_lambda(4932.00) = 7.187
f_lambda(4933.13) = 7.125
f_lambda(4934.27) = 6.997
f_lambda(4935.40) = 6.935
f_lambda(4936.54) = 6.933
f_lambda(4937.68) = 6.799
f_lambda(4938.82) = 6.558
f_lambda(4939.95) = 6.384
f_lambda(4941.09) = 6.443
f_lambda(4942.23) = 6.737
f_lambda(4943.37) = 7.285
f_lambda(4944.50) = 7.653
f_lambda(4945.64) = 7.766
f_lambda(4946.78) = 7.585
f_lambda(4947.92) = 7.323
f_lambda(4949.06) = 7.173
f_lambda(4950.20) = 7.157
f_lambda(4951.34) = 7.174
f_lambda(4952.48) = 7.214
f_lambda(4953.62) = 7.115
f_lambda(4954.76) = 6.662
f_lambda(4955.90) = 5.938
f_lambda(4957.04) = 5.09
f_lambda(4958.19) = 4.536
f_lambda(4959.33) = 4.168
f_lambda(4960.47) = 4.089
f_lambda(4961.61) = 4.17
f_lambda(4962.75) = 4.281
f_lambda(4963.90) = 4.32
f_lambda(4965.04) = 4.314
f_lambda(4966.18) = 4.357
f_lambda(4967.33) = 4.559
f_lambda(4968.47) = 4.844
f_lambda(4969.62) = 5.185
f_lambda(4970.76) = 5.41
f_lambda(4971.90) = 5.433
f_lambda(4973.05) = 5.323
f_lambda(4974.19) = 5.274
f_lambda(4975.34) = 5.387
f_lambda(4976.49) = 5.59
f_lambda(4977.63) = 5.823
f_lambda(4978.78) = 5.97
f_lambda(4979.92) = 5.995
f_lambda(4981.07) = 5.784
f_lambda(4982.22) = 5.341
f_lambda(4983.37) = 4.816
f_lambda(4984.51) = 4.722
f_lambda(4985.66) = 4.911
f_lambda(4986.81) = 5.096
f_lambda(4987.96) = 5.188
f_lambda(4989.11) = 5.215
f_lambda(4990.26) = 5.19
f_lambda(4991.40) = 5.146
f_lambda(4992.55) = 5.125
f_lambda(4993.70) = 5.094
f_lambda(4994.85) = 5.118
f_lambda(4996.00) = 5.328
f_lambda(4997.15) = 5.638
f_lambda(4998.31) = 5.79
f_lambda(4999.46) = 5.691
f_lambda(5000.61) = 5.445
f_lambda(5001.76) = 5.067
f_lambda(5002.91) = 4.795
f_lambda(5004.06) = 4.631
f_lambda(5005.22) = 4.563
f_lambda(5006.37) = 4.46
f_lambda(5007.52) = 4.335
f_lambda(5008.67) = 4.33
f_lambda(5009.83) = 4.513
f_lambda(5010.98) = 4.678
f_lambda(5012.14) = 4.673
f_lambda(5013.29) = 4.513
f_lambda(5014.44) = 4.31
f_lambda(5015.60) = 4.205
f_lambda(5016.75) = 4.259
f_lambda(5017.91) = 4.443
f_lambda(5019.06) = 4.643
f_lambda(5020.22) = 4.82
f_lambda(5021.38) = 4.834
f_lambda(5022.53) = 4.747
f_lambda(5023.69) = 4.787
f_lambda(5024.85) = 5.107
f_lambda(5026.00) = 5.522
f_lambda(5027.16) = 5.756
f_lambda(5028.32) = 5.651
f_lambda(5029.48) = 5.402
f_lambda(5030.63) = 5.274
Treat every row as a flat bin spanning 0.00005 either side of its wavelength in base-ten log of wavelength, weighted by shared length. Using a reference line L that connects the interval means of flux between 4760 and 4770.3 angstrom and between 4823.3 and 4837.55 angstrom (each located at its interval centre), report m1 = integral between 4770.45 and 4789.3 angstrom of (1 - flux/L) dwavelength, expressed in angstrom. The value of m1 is 1.03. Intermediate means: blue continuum 4.38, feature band 4.27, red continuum 5.02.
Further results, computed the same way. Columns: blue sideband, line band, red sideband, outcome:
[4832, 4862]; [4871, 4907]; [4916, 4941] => 1.7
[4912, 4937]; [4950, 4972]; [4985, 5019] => 2.2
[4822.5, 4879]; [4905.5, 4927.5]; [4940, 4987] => -3.2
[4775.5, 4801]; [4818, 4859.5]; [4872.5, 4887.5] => -0.4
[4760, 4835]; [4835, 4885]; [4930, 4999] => -1.6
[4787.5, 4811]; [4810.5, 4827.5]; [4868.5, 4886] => 1.2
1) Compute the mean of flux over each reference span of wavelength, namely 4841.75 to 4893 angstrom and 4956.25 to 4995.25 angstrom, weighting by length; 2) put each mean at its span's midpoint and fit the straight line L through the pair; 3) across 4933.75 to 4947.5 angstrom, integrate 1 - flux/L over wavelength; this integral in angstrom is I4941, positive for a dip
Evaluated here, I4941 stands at -5.0 angstrom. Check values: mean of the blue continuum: 5.38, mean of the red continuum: 5.03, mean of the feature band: 7.01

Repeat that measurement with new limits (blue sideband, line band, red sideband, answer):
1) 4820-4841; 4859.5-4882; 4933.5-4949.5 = 2.0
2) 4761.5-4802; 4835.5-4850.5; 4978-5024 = -1.6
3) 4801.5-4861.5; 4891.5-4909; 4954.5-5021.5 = -3.1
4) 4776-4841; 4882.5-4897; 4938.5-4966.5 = -1.2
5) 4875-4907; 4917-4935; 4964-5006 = -4.2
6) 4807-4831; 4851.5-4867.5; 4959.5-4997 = -1.1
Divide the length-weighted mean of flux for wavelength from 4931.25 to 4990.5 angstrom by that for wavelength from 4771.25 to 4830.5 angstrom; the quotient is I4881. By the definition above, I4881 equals 1.25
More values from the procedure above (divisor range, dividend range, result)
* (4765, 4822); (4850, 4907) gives 1.19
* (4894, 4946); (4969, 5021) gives 0.78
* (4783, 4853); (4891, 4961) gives 1.29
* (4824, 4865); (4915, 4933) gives 1.32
